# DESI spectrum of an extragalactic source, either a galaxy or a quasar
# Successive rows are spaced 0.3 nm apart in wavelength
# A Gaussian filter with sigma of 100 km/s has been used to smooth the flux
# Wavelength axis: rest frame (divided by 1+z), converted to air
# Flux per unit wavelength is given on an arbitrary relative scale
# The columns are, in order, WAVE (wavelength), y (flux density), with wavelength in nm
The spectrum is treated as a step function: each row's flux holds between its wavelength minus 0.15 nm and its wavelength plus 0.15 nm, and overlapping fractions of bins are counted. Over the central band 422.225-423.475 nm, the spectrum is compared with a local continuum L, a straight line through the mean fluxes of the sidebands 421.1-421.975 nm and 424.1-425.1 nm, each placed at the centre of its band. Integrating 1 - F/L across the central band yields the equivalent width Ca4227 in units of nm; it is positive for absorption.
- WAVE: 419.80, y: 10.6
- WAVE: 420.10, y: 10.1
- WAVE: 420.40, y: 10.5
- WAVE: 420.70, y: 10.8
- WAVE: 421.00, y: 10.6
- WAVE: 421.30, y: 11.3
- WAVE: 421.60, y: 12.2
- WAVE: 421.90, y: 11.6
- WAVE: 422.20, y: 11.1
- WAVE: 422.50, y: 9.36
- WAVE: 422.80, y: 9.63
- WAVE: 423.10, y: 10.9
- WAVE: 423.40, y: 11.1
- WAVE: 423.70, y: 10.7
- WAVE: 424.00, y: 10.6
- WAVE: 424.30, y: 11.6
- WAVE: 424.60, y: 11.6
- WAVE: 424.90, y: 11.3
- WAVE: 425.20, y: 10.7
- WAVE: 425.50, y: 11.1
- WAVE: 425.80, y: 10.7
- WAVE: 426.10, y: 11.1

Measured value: 0.14 nm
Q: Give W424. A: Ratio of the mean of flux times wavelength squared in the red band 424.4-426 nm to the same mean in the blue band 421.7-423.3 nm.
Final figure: 1.06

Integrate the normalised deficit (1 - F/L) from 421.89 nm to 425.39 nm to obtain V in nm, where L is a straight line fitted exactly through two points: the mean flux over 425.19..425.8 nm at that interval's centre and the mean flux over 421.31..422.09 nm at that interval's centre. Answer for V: 0.15 nm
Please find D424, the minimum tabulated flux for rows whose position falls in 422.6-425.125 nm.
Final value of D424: 9.63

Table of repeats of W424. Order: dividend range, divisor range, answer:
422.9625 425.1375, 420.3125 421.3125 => 1.05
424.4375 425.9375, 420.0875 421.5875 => 1.04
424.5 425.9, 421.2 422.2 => 0.97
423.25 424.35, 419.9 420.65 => 1.07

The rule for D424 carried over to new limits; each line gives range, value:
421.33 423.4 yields 9.36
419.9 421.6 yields 10.1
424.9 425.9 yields 10.7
